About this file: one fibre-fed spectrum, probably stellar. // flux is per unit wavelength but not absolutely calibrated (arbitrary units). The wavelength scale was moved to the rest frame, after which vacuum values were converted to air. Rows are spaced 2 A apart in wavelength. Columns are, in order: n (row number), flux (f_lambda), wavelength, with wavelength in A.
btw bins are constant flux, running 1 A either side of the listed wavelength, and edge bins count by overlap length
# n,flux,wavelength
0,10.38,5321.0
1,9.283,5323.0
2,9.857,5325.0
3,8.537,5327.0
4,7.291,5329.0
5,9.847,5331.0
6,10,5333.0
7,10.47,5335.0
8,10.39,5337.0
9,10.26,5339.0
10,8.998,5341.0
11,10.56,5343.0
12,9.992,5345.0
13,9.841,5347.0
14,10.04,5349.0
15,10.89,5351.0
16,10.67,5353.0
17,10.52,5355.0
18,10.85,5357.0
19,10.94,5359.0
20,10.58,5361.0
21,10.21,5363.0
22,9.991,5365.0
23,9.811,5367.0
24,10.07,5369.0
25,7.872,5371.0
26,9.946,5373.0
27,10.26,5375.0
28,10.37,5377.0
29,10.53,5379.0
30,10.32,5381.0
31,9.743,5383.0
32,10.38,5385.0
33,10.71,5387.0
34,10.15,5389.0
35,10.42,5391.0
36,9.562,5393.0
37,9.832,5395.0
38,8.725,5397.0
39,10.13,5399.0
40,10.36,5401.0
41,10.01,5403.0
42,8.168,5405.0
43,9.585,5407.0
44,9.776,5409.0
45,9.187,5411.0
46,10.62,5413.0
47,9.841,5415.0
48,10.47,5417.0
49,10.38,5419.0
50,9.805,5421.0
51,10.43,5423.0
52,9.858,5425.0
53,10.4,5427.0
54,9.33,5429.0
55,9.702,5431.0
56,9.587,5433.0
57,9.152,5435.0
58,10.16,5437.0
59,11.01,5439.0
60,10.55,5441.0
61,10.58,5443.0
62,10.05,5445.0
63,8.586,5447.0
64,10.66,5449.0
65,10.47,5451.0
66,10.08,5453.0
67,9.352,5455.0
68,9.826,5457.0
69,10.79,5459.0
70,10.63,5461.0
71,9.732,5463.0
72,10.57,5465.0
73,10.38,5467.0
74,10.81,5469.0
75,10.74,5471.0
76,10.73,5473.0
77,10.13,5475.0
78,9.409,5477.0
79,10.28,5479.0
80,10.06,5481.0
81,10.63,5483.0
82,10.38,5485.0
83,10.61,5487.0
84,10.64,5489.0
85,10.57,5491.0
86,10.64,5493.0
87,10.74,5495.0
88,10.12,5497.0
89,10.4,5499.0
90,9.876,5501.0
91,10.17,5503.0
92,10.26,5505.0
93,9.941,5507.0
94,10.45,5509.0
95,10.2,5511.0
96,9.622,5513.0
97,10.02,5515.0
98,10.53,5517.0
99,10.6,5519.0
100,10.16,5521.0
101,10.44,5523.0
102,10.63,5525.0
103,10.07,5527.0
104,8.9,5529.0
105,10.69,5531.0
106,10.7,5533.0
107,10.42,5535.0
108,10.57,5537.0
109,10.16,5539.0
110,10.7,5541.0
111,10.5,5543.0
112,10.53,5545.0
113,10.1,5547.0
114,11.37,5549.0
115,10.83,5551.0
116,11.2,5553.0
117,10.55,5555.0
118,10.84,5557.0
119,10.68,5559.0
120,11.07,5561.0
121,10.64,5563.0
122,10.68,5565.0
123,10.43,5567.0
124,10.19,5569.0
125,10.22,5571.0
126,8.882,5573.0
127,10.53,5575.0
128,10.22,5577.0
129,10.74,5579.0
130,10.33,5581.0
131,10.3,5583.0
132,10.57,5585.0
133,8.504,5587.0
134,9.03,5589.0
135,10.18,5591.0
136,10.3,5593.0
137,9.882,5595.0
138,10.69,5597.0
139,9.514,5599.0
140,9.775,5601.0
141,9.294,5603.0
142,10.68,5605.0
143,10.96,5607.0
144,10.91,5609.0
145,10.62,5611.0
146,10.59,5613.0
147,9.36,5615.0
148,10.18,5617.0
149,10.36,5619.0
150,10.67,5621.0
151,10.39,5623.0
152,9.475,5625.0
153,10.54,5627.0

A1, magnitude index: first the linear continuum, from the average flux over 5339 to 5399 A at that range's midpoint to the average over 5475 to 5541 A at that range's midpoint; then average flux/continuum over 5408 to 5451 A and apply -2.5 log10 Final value 0.02 mag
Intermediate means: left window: 10.1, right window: 10.3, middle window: 10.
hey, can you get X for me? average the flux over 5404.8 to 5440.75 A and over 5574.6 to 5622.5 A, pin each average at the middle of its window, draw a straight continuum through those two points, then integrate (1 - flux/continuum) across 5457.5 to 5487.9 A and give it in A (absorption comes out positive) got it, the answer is -1.2 A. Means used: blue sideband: 9.91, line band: 10.4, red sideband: 10.2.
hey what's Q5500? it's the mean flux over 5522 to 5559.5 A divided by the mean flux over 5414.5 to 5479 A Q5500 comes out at 1.04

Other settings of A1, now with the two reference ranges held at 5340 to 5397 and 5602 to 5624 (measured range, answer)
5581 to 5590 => 0.07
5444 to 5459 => 0.03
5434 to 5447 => 0.01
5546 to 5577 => -0.02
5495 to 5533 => 0.01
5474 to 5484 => 0.01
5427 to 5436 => 0.07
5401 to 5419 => 0.04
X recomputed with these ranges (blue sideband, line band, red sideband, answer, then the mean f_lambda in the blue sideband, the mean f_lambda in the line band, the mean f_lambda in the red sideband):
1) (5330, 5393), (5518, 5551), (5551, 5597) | -0.49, 10.2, 10.4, 10.3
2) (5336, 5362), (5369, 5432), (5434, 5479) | 2.31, 10.3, 9.9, 10.2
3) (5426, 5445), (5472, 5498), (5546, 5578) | -0.36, 10.1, 10.4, 10.5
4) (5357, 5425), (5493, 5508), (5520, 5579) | 0.09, 9.99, 10.2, 10.4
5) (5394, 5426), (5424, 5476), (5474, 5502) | -0.36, 9.82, 10.1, 10.3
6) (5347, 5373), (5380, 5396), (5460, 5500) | 0.15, 10.2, 10.1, 10.4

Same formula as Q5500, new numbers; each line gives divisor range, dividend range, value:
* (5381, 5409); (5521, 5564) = 1.07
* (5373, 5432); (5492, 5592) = 1.04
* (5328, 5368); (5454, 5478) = 1.01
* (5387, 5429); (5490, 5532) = 1.04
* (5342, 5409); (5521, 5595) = 1.03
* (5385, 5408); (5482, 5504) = 1.06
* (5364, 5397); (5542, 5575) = 1.06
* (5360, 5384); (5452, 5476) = 1.03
